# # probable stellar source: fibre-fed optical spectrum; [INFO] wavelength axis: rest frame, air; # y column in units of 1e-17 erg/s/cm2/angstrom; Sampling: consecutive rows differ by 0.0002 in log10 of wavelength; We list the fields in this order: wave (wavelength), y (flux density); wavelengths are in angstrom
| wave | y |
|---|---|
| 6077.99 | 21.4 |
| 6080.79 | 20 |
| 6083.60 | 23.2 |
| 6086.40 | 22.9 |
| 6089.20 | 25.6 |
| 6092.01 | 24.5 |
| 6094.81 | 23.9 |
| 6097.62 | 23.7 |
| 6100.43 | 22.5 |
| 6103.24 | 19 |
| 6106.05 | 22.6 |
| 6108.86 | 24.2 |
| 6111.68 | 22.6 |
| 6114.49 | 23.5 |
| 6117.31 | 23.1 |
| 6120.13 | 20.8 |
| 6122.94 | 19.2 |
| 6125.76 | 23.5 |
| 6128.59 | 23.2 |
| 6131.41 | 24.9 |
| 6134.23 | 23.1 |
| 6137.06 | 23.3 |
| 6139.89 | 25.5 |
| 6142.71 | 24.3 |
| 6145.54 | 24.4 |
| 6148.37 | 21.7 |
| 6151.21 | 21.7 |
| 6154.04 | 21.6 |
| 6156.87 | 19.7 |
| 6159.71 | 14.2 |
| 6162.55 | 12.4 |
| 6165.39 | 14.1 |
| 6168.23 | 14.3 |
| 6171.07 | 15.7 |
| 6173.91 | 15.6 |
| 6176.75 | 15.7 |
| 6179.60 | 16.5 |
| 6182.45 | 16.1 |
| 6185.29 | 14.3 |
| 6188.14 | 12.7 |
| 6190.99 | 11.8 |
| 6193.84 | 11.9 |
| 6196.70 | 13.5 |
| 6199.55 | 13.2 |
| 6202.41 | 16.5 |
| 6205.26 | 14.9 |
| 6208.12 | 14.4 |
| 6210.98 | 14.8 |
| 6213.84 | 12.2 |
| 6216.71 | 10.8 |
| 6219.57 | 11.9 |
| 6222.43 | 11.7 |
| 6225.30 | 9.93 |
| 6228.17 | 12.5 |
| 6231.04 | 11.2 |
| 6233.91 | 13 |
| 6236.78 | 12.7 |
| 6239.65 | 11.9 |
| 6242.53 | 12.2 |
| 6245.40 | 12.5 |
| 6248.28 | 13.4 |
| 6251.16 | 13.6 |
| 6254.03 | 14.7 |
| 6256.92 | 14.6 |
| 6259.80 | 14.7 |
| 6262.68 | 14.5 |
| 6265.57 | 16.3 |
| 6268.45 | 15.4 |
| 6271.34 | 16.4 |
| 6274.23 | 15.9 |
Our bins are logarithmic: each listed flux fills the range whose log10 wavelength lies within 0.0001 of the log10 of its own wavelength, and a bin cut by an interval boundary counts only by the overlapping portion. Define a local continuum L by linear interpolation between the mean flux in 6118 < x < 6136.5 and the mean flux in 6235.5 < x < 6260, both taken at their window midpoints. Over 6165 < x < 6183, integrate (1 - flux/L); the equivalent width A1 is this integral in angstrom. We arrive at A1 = 3.3 angstrom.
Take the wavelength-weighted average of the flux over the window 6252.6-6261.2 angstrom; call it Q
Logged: 14.7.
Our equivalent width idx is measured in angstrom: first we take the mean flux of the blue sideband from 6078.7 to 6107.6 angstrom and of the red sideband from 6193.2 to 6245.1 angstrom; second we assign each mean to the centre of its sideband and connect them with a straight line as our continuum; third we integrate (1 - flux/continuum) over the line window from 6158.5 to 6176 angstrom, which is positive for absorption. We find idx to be 2.5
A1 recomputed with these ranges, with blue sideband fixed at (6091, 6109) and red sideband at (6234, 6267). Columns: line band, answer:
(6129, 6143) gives -2.4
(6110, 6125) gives -0.1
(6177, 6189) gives 1.8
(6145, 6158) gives -1.3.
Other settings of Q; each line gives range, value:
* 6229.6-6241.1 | 12.2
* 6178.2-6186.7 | 15.6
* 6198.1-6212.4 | 14.8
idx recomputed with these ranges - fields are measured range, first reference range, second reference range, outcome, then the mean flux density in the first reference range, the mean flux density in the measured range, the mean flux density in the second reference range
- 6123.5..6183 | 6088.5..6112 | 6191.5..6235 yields -3.9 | 23.1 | 19.6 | 12.8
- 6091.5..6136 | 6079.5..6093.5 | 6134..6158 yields 0.6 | 23.3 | 22.7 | 22.8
